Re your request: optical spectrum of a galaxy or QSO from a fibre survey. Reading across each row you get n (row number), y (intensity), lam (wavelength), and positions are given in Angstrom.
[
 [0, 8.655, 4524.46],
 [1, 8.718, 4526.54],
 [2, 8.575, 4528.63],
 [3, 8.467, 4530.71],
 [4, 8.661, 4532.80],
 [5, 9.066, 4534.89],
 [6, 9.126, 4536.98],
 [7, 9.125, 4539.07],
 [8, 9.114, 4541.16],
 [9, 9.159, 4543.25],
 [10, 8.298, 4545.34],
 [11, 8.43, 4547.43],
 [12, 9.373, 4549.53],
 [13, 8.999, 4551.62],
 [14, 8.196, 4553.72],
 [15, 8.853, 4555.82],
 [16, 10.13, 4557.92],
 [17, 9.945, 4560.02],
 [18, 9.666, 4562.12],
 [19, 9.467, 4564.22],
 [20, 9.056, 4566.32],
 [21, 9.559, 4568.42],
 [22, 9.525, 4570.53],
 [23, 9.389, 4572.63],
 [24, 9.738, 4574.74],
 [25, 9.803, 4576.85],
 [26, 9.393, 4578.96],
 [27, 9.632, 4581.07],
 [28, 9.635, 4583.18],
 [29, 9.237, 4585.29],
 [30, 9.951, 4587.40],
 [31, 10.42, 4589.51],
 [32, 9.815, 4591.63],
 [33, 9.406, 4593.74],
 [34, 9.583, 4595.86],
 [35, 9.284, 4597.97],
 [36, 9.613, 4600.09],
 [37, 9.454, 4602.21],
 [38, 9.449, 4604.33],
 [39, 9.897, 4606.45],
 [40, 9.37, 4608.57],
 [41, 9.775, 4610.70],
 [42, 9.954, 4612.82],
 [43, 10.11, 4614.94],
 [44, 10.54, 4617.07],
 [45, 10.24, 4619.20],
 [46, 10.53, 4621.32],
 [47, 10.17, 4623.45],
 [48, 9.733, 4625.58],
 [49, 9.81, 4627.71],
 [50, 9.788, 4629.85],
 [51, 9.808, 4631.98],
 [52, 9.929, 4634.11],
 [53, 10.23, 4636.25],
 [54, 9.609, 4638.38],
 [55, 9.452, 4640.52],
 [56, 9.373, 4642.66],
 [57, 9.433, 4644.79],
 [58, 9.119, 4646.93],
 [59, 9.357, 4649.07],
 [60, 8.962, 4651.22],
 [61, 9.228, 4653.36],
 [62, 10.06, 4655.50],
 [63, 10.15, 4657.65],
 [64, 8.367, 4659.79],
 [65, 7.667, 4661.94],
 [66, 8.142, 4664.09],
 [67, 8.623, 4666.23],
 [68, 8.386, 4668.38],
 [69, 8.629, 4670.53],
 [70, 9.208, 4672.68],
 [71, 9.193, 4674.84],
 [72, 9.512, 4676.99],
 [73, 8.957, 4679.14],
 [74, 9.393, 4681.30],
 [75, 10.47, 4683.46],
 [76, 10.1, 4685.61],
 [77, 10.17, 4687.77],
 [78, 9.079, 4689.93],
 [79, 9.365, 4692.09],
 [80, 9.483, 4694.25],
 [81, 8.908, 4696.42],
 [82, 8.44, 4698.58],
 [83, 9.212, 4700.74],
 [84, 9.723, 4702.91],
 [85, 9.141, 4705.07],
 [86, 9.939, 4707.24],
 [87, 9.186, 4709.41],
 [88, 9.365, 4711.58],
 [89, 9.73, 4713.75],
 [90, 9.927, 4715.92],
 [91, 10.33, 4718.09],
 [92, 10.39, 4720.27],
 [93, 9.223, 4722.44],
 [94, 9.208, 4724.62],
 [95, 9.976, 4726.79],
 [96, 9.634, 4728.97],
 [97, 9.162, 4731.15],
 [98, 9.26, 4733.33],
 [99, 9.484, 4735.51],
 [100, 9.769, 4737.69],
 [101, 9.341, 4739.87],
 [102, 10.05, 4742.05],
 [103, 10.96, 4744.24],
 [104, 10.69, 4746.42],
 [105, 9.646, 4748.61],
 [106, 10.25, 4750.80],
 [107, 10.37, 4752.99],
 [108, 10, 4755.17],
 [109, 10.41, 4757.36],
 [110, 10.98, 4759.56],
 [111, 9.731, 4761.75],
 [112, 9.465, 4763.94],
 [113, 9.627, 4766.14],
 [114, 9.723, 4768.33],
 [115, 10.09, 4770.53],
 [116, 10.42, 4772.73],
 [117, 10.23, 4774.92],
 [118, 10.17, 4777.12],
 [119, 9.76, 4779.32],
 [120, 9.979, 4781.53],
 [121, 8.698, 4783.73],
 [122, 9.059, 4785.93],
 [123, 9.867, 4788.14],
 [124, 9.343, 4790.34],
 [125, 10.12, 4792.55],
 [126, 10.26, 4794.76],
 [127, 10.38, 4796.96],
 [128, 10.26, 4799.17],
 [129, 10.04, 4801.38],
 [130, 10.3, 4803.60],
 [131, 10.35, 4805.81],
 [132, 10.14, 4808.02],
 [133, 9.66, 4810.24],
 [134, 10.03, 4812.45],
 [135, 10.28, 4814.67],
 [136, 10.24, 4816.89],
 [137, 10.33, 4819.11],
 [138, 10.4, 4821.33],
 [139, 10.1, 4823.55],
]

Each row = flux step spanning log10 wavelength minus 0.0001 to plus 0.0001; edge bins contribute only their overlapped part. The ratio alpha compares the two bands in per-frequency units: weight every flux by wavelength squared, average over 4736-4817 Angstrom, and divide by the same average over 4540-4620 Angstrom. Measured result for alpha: 1.14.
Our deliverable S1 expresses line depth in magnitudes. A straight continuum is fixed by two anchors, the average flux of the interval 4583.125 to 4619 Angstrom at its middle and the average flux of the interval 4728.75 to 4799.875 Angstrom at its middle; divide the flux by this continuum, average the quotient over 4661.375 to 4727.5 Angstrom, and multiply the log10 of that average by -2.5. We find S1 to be 0.058 mag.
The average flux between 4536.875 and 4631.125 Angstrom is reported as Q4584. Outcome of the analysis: 9.56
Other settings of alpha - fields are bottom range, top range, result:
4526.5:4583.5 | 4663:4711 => 1.07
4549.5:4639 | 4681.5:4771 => 1.07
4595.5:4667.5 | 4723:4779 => 1.10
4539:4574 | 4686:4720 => 1.10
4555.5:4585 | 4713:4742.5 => 1.08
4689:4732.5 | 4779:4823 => 1.09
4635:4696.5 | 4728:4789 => 1.11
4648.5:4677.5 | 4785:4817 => 1.19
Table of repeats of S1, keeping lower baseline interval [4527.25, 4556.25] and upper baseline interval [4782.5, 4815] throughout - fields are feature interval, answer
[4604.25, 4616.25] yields -0.080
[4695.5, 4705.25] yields 0.047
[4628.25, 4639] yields -0.076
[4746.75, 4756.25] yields -0.045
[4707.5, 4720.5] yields -0.027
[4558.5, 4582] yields -0.075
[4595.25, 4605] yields -0.048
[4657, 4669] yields 0.100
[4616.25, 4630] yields -0.109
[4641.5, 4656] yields -0.008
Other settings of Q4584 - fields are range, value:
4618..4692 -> 9.44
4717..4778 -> 9.95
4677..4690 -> 9.73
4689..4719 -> 9.41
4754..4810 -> 9.97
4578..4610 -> 9.61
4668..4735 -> 9.45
